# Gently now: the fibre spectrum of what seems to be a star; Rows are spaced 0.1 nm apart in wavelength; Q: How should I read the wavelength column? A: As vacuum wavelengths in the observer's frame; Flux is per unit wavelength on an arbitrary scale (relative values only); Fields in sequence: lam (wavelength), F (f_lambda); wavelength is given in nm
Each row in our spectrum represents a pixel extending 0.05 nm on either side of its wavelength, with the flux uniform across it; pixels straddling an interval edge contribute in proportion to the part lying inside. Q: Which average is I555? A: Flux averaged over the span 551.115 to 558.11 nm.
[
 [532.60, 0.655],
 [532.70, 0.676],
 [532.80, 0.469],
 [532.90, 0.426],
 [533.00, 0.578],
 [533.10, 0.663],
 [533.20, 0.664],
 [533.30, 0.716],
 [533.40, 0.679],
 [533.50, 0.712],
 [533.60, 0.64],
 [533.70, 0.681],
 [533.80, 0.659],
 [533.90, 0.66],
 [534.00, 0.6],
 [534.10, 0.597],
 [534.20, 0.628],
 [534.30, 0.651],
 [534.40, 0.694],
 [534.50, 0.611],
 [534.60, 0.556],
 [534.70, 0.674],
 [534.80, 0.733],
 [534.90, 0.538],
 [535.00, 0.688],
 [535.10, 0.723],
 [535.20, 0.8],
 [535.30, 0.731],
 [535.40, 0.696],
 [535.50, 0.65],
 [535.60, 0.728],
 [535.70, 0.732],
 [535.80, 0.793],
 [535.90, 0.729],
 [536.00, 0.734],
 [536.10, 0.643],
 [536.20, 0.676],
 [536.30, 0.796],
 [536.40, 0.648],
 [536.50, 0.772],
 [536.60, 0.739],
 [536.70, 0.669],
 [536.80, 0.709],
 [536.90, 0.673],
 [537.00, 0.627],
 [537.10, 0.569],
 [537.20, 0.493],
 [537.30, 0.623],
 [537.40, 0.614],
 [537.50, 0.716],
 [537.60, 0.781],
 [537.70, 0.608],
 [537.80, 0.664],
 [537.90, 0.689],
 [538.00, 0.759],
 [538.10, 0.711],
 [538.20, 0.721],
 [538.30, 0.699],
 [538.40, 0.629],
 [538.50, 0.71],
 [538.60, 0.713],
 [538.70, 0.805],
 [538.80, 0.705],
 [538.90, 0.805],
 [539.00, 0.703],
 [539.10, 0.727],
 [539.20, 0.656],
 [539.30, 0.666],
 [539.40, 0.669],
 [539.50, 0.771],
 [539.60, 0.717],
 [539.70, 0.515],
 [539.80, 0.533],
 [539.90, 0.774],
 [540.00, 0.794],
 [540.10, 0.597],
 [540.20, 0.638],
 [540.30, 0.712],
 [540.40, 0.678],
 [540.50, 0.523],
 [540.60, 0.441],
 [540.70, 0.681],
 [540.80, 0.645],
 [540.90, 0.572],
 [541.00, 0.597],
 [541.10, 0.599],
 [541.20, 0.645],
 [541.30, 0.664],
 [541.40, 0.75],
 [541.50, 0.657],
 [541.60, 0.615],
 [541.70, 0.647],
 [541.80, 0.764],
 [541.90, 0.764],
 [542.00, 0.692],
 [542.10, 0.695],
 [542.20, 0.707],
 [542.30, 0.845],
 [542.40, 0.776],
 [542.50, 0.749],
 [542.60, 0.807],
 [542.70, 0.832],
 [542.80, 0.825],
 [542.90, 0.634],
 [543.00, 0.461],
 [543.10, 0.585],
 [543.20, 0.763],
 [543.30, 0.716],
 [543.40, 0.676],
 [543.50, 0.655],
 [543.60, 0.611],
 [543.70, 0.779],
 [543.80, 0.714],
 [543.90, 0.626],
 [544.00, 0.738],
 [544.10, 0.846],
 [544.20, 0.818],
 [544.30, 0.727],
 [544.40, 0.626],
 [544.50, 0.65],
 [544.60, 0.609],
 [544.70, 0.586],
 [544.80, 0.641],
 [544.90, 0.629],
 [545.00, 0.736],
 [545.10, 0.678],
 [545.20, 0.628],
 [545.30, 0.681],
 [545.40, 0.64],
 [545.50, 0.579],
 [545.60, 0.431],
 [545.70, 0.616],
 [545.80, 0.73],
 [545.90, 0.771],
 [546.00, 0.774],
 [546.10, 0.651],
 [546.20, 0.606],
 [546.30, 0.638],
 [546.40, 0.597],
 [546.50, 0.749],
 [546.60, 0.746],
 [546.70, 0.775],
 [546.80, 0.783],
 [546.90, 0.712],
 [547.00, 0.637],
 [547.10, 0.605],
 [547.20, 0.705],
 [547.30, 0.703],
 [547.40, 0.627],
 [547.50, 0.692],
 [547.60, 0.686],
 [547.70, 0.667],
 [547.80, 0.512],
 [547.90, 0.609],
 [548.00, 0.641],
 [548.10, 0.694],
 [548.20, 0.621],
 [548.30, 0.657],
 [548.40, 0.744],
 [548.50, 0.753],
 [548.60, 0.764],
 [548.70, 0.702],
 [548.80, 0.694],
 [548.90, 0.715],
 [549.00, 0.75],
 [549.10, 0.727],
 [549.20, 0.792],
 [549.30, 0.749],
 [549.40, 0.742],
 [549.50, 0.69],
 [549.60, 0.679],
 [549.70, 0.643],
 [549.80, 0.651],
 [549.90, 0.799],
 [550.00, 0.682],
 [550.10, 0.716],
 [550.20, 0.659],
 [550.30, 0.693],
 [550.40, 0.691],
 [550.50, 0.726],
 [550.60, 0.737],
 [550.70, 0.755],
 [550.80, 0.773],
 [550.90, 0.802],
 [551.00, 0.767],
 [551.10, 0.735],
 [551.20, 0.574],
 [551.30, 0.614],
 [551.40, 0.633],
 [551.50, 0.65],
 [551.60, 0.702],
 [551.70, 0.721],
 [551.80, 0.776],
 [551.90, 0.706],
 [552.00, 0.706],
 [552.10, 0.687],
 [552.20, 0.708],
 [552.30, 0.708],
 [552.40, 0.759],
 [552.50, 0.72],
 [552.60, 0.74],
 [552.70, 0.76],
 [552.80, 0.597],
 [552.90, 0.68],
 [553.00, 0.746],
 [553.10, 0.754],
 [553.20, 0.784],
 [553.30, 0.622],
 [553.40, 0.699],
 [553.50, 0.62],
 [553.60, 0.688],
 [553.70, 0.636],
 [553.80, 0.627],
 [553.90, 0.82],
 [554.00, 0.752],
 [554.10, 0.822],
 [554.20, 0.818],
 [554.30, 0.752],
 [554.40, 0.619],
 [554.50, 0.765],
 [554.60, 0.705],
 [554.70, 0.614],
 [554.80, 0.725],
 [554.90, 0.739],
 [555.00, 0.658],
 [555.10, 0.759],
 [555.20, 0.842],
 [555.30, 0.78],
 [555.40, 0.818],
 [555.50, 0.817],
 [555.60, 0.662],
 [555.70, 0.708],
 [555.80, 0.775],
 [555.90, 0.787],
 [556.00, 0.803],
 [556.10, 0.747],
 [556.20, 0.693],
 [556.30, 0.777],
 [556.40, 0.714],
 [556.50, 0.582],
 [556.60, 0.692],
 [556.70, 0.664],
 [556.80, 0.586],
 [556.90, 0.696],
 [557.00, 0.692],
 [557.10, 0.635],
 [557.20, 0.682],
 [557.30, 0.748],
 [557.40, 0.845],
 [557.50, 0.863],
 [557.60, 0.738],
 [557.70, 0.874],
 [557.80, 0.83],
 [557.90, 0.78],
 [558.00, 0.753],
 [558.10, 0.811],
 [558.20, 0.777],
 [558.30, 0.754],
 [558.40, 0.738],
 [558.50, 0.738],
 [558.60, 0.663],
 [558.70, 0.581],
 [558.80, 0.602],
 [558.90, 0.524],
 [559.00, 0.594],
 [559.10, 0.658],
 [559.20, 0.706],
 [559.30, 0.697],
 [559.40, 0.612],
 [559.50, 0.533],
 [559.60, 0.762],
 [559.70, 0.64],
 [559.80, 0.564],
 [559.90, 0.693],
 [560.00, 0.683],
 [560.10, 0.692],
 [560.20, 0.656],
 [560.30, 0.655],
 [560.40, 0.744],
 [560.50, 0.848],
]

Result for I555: 0.722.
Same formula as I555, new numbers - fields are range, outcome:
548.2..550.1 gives 0.716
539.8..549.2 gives 0.679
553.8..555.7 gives 0.744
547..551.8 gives 0.695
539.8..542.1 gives 0.655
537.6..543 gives 0.687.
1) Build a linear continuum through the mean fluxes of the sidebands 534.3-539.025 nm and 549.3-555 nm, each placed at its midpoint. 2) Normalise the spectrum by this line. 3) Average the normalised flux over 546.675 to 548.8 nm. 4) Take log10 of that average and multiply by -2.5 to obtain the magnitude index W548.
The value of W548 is 0.037 mag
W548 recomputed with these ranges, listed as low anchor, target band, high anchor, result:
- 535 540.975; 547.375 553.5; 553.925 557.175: 0.018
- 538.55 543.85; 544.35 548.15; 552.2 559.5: 0.059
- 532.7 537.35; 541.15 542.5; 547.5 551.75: -0.050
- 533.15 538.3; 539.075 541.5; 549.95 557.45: 0.065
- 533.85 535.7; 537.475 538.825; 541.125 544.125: -0.038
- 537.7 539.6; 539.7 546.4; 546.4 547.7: 0.048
